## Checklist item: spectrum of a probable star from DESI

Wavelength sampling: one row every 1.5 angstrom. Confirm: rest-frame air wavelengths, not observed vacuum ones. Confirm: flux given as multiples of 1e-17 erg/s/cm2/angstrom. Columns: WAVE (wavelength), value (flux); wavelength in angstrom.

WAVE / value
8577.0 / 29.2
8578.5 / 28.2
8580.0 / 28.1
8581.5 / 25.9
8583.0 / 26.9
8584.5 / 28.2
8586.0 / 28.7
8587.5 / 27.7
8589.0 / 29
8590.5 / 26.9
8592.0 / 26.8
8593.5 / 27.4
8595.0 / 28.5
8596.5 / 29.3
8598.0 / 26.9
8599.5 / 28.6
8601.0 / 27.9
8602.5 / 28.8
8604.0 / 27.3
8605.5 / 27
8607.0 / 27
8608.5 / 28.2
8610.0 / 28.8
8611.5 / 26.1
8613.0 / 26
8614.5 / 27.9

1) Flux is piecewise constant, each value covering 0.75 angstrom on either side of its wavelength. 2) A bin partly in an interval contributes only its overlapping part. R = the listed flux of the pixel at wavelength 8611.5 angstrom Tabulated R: 26.1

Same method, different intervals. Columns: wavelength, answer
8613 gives 26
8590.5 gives 26.9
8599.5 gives 28.6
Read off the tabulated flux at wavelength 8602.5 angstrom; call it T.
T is 28.8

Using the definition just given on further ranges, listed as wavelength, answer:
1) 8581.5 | 25.9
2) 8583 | 26.9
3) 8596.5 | 29.3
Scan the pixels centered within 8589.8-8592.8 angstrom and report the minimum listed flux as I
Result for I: 26.8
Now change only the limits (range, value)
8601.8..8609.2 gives 27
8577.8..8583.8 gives 25.9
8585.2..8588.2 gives 27.7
